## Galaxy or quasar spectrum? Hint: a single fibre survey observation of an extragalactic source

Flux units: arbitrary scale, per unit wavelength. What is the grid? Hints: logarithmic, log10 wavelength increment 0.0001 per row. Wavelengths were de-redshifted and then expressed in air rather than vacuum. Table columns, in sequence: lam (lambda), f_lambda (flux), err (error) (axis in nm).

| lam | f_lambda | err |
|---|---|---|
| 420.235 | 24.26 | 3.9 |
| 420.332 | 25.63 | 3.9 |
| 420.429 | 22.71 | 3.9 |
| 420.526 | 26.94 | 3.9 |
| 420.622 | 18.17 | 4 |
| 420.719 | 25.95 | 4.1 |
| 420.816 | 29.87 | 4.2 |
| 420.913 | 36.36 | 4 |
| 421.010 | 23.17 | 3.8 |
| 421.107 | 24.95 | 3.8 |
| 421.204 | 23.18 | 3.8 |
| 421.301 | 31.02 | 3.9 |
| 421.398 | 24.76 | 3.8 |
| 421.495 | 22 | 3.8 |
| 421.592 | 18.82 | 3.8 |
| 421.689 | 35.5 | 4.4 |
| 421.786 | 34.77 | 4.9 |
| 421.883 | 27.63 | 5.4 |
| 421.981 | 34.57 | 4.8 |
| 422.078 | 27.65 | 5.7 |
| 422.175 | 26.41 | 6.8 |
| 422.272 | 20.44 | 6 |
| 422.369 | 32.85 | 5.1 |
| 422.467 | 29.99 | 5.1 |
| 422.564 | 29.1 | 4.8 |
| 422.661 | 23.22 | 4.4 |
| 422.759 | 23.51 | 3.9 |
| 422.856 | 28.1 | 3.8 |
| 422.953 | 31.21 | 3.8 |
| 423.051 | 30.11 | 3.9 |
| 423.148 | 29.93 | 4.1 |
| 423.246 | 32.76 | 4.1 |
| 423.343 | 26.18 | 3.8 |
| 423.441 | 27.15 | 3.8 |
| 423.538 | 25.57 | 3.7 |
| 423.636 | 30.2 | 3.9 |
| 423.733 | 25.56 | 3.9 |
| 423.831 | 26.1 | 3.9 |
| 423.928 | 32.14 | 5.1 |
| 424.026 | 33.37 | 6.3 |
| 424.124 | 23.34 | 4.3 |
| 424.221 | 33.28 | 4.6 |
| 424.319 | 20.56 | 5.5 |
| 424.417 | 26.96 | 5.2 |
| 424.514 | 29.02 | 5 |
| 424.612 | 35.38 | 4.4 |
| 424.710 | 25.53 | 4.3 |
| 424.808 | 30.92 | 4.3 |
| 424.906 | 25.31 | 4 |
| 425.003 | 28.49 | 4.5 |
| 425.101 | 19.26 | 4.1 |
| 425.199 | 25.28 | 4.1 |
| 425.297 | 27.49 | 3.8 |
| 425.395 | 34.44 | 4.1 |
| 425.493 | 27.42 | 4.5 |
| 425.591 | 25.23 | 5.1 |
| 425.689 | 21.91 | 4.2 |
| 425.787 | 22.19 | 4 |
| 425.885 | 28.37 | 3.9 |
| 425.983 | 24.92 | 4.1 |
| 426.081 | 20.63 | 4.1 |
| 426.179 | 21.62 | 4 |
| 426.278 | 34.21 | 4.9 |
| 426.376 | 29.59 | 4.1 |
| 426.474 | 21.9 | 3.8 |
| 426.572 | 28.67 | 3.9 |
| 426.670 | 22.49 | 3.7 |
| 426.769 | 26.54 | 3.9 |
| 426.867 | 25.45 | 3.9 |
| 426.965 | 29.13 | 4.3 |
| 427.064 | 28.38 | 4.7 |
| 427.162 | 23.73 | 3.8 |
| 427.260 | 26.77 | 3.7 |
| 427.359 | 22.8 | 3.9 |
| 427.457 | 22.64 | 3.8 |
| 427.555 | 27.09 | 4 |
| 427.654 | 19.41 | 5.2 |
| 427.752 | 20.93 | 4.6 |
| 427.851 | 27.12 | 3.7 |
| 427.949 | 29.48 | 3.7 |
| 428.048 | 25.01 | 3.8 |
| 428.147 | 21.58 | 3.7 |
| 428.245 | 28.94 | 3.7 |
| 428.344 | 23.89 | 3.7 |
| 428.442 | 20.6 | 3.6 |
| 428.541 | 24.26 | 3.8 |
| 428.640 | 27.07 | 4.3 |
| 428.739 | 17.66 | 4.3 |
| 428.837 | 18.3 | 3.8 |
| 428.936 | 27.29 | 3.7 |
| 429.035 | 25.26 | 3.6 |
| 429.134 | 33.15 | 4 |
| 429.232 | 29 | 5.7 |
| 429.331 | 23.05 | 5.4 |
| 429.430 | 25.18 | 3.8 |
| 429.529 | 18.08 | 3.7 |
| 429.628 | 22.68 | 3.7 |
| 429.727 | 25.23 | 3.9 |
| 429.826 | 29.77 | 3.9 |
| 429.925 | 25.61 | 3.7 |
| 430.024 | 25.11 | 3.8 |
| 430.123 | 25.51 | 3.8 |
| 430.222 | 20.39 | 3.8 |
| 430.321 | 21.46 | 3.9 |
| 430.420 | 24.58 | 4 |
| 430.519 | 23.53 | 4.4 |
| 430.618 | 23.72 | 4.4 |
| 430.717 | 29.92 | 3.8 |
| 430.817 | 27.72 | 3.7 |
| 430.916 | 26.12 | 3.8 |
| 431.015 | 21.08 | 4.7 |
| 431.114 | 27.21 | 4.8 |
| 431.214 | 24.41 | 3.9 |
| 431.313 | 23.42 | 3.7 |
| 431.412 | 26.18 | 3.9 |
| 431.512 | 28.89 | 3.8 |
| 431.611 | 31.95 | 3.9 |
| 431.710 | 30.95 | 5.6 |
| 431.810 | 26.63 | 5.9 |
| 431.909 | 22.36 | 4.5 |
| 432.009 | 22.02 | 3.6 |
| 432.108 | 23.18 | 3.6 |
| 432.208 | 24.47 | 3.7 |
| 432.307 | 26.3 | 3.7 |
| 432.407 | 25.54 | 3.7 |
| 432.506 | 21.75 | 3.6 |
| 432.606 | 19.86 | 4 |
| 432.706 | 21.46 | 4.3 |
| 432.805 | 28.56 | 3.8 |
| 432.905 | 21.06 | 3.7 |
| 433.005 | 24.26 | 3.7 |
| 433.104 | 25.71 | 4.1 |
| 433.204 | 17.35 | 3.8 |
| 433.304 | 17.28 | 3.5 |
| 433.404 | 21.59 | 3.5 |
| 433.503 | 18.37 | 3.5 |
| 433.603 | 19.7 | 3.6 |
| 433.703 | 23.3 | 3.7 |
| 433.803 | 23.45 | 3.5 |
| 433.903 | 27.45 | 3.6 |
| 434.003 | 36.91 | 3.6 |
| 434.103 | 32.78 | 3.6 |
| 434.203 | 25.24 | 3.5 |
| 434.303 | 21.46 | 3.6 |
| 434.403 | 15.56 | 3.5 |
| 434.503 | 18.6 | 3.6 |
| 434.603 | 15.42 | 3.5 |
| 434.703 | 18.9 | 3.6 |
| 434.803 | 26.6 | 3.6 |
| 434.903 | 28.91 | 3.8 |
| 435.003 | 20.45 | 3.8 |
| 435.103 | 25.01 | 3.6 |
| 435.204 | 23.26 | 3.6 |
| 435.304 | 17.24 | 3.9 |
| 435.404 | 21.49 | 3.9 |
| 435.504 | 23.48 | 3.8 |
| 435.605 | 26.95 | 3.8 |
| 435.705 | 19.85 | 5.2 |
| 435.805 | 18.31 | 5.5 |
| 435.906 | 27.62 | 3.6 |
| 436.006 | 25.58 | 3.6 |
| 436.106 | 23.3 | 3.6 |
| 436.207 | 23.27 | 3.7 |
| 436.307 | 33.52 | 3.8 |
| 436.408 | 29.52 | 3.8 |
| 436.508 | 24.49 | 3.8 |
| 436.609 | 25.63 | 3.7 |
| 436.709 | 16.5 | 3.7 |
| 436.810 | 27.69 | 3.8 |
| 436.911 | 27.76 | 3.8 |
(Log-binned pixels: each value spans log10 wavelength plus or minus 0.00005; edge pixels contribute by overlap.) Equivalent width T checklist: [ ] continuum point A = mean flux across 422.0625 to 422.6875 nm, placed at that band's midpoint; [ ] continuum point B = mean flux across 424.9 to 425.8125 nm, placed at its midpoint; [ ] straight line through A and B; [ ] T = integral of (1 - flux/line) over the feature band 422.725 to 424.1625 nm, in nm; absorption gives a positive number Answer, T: -0.09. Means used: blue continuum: 27.2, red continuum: 25.8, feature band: 28.4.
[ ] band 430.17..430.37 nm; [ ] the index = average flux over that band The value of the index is 21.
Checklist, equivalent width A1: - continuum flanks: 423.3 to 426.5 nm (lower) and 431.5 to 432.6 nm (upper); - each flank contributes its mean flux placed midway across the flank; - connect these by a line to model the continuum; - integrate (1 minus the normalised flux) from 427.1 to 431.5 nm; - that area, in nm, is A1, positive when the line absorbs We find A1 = 0.24 nm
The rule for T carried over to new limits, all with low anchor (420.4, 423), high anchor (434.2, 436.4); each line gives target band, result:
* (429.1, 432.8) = -0.13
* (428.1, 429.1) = 0.05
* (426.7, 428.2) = 0.02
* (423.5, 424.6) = -0.07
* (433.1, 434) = 0.05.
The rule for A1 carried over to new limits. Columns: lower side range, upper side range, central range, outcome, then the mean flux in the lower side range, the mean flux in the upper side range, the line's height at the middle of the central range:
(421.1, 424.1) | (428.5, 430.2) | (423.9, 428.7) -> 0.030 nm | 28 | 24.8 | 26.2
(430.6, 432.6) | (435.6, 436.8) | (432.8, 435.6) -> 0.246 nm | 25.6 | 24.6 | 25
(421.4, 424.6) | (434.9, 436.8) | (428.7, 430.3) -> 0.093 nm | 28.1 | 23.9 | 26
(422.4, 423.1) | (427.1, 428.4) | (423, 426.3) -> -0.073 nm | 28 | 24.6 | 26.7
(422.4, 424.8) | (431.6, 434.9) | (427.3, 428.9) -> 0.152 nm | 28.3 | 23.5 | 26.1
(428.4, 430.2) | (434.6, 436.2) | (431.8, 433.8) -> 0.095 nm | 24.5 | 22.9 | 23.6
